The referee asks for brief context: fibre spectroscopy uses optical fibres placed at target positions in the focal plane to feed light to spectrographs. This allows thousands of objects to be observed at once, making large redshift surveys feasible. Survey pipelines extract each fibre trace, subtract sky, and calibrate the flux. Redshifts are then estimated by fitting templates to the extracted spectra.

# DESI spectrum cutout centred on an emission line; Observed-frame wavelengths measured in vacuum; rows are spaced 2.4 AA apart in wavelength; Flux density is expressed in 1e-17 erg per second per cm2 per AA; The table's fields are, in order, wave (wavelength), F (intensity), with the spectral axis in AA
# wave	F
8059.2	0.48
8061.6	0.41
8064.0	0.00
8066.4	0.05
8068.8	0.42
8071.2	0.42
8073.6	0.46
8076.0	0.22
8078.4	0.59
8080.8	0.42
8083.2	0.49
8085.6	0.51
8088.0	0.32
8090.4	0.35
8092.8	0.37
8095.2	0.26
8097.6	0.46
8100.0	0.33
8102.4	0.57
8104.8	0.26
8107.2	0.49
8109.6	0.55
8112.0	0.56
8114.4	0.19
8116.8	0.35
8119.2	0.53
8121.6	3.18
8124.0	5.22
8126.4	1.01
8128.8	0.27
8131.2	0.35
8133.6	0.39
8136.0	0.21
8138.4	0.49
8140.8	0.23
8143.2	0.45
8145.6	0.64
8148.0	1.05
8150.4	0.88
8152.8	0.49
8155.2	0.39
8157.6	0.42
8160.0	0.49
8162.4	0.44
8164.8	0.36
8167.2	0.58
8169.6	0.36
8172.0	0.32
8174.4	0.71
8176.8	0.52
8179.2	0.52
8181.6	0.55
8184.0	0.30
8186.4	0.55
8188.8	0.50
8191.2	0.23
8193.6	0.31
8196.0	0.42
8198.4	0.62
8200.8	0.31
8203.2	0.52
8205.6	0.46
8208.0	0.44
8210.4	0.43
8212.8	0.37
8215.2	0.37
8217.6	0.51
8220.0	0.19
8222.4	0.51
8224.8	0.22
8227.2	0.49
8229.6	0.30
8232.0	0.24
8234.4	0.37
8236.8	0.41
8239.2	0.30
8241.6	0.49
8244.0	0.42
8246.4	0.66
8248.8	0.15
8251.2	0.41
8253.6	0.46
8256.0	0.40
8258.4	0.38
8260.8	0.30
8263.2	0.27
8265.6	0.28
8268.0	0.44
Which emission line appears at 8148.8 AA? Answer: [N II] 6583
